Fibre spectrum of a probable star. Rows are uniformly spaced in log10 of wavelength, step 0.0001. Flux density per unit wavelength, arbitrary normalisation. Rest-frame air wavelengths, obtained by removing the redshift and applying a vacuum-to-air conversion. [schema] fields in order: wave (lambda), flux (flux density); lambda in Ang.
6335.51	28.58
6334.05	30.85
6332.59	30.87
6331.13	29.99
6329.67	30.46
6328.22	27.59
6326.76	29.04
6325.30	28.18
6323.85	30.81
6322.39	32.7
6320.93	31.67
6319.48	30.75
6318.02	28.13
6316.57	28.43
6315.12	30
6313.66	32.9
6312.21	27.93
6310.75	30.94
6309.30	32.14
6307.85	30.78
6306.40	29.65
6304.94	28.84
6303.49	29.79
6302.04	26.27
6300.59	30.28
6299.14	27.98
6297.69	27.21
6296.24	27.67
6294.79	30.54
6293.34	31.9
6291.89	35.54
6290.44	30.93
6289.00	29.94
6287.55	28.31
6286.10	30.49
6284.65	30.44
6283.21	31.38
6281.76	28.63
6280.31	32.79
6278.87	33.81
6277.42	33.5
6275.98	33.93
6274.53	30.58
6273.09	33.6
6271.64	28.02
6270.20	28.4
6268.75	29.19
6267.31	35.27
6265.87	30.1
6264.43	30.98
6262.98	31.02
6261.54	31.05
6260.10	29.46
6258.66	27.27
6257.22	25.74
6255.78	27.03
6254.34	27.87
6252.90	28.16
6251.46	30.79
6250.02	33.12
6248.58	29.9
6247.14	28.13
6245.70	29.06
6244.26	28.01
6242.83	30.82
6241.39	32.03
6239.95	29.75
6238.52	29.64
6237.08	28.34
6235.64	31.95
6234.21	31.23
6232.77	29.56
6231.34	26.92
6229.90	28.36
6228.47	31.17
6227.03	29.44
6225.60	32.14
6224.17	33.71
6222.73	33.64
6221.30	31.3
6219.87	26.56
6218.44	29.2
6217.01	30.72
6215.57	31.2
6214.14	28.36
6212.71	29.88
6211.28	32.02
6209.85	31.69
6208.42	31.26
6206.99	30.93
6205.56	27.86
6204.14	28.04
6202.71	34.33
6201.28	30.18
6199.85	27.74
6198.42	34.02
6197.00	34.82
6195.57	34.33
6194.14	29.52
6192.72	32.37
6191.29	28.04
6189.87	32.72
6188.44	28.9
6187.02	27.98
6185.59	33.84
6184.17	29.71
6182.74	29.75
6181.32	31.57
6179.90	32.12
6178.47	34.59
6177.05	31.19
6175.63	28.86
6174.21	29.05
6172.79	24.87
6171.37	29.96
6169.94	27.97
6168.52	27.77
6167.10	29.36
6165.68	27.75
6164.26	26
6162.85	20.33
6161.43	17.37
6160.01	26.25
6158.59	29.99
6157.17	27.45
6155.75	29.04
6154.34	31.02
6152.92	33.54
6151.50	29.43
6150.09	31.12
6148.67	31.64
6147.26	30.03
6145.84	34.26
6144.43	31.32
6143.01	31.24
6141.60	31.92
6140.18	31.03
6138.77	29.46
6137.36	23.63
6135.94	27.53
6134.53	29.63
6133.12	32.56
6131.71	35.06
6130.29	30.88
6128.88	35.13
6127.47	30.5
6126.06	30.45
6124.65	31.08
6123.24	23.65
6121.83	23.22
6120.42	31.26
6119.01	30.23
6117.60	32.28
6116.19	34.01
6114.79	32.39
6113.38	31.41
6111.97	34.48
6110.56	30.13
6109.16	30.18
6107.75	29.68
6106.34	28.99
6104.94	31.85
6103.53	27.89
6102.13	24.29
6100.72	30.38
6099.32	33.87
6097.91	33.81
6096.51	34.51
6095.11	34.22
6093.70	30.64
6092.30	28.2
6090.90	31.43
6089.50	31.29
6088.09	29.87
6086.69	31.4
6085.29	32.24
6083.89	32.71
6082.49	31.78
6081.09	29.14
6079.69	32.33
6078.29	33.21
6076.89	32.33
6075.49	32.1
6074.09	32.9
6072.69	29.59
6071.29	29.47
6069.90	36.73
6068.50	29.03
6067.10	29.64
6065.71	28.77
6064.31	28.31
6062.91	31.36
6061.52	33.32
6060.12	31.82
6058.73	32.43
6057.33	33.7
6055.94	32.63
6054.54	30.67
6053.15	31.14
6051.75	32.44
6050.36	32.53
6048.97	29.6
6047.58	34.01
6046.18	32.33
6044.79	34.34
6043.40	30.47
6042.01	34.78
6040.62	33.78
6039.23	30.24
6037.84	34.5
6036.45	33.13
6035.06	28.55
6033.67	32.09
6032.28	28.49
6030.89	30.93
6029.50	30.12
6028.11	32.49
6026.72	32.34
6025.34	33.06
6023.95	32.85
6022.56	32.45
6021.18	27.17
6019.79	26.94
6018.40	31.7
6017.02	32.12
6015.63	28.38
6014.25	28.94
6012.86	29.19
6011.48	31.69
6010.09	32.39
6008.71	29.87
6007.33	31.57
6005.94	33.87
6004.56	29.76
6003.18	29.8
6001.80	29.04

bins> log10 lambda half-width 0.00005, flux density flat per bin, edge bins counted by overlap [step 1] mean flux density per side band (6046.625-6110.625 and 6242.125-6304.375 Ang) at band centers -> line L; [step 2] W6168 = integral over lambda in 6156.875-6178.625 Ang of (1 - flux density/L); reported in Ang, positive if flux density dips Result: 2.48 Ang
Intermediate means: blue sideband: 31.3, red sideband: 30.1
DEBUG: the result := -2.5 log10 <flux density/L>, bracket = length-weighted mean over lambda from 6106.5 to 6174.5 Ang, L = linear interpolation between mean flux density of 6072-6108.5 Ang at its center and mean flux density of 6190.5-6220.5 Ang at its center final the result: 0.05 mag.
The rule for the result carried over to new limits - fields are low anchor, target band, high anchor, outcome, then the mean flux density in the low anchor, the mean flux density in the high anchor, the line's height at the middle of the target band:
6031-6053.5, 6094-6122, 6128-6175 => -0.027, 32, 29.2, 30.3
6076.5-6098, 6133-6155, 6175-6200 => 0.034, 31.8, 31.3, 31.5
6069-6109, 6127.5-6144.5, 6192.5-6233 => 0.012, 31.3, 30.7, 31.1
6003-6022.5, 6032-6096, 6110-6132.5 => -0.036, 30.3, 31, 30.7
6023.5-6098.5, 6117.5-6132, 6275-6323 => 0.046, 31.8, 30.5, 31.4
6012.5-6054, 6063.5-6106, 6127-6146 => 0.001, 31.4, 30.9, 31.2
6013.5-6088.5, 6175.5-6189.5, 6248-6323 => -0.006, 31.5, 30.3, 30.8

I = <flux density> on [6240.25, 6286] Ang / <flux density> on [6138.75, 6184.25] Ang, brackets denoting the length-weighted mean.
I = 1.0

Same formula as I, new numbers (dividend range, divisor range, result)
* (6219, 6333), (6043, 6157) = 0.97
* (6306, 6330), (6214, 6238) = 1.00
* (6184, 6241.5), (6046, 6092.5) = 0.97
